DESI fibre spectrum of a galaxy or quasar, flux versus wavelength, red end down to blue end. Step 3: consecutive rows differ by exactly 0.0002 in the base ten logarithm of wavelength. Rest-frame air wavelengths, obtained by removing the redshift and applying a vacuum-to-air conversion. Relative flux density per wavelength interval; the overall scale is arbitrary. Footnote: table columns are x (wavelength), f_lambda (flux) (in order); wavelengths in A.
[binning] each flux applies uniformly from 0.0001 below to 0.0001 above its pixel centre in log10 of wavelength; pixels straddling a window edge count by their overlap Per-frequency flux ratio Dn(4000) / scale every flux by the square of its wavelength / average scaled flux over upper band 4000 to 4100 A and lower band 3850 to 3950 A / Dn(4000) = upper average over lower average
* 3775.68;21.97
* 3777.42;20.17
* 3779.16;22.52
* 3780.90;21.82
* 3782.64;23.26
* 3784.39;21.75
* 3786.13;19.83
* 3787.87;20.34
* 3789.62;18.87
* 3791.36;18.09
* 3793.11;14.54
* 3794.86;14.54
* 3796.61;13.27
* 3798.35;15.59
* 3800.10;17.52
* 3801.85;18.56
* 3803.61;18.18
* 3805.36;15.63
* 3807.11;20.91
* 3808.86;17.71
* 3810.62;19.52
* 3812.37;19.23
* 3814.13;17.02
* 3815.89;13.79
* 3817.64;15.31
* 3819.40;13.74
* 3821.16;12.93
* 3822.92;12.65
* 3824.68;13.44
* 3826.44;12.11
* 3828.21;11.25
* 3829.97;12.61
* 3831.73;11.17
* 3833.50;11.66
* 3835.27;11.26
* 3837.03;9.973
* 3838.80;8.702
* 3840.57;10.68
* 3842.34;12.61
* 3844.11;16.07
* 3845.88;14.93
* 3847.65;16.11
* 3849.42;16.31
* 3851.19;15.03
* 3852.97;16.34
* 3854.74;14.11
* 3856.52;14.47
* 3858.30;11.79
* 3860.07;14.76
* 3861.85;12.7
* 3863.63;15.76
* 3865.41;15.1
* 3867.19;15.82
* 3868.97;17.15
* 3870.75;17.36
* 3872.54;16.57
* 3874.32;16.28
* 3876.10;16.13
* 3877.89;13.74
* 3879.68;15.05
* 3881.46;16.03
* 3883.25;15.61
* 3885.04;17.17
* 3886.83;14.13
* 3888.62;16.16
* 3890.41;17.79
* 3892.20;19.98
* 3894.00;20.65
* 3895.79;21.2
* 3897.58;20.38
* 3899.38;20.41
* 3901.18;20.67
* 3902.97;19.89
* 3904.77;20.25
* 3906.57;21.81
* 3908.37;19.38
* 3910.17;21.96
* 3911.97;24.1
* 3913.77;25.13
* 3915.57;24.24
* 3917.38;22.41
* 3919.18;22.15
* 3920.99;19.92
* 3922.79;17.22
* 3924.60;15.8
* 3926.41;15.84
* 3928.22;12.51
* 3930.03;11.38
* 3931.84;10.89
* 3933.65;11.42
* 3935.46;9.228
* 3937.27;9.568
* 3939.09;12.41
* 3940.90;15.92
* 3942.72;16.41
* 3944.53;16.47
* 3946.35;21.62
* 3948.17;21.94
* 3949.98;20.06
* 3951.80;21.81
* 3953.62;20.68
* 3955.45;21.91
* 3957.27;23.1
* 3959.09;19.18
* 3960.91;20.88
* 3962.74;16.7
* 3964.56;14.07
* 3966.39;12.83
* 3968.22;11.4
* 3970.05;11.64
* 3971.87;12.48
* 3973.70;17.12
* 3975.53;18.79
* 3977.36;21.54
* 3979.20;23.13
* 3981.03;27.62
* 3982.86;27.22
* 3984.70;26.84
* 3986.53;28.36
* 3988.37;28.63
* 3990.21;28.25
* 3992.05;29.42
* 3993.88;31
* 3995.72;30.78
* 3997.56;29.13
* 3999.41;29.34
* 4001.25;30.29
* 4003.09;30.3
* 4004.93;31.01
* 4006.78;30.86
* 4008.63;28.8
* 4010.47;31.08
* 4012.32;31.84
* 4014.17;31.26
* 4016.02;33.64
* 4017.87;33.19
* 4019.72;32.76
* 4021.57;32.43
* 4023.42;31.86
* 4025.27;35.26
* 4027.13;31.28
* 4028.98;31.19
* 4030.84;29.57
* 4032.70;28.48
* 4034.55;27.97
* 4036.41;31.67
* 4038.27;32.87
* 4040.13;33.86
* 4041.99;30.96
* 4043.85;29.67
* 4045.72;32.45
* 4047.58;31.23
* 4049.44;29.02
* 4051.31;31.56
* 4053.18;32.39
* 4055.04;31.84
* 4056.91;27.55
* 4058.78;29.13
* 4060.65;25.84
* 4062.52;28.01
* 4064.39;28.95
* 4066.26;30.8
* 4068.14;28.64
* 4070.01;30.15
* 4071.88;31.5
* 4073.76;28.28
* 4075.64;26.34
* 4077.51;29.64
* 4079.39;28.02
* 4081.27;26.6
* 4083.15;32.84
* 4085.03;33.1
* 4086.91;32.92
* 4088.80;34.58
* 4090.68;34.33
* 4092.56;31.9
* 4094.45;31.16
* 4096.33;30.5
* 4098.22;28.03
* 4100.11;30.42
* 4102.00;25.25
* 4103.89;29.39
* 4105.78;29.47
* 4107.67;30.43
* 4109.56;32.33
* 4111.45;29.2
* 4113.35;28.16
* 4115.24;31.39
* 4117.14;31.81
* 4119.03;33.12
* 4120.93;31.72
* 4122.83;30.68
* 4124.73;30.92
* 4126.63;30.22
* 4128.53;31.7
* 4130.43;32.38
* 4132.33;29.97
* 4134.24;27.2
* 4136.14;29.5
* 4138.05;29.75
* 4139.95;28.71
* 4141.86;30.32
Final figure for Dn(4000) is 1.9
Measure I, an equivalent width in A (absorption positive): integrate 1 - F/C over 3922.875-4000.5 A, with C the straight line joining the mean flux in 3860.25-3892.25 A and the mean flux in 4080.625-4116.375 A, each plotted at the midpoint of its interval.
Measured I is 7.7 A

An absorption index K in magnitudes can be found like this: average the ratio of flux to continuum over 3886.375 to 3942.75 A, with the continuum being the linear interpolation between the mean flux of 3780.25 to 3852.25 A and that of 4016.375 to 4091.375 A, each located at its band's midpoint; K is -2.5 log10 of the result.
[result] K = 0.206 mag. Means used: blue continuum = 15.5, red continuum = 30.7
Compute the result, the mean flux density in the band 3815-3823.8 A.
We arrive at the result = 13.7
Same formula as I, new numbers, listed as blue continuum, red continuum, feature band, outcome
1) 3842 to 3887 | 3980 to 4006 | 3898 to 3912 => -0.8 A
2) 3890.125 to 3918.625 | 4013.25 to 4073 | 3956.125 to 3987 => 7.8 A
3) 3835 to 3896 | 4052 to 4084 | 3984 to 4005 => -4.6 A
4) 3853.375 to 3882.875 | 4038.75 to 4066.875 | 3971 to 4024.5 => -5.0 A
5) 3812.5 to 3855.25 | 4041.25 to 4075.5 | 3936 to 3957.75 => 3.5 A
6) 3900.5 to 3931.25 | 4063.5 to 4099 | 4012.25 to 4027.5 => -3.6 A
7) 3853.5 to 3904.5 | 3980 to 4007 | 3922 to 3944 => 9.1 A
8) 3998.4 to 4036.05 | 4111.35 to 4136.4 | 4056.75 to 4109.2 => 1.7 A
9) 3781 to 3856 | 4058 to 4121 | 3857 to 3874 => 2.6 A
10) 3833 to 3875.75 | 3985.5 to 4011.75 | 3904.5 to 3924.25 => -0.8 A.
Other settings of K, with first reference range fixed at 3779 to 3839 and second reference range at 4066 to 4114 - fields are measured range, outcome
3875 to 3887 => 0.26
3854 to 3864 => 0.32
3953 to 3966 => 0.22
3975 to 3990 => -0.04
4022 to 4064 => -0.11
